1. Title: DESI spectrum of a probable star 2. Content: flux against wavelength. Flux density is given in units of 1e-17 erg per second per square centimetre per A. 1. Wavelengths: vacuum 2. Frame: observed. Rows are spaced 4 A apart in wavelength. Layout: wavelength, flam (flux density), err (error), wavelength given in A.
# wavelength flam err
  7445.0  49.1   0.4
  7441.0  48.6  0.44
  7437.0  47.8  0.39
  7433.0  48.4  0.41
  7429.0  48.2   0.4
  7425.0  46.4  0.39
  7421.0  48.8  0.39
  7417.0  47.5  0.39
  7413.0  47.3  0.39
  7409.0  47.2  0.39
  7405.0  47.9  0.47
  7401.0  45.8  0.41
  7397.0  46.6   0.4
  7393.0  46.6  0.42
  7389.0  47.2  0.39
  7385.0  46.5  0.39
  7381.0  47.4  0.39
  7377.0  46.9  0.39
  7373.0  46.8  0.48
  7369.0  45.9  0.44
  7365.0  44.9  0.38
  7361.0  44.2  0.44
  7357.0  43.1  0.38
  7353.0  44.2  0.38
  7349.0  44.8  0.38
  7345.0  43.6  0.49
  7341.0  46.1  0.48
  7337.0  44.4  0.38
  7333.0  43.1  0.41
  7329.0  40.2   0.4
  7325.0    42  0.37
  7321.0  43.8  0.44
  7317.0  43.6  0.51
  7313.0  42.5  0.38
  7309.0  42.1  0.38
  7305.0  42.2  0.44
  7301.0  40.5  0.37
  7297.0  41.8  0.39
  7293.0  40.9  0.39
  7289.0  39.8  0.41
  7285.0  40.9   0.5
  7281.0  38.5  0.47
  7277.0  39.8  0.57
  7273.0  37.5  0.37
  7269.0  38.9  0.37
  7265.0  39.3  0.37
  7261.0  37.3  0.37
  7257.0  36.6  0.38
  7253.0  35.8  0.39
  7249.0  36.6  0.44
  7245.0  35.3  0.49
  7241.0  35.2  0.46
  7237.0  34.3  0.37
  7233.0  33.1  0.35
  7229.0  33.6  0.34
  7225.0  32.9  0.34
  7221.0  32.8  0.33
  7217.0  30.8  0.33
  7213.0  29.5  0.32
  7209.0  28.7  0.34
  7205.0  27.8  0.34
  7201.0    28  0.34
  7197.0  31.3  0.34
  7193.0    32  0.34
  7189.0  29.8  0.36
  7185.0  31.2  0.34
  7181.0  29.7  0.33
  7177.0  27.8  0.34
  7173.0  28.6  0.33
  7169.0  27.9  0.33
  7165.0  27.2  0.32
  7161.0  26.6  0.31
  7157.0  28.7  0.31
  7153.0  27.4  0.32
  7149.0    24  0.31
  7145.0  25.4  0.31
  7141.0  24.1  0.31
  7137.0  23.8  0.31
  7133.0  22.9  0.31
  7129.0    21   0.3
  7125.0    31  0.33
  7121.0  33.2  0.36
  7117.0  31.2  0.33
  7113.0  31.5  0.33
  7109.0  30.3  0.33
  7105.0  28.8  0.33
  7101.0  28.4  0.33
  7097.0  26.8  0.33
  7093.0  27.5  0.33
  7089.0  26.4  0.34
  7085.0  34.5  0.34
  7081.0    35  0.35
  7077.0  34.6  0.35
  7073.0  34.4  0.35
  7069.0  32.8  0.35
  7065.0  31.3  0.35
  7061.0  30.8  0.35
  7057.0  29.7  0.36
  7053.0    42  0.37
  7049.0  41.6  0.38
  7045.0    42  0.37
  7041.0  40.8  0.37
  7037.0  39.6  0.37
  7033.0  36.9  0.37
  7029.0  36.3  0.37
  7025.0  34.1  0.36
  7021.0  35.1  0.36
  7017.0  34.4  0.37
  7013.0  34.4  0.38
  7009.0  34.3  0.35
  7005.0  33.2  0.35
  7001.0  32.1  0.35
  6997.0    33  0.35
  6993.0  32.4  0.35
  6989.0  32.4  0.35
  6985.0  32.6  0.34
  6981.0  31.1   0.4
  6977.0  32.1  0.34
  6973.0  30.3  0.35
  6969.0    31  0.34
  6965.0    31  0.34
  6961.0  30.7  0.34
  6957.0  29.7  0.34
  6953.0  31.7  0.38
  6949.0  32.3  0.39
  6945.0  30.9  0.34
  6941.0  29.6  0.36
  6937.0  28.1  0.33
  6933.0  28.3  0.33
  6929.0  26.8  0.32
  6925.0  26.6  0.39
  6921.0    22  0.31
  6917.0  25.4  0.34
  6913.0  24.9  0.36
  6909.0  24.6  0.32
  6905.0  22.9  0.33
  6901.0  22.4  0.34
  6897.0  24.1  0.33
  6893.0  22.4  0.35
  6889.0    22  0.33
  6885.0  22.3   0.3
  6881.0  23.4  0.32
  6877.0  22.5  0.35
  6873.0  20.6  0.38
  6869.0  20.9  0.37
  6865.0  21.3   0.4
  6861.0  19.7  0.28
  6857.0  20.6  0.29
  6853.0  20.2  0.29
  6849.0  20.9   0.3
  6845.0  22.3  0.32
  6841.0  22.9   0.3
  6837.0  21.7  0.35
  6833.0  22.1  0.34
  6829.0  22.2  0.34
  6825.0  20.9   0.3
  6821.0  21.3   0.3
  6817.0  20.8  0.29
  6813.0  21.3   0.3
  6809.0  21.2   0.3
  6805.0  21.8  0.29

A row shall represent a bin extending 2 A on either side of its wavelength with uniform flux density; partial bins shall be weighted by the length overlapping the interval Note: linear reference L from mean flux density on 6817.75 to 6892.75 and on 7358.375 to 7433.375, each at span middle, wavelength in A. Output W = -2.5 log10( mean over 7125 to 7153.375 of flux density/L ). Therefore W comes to 0.39 mag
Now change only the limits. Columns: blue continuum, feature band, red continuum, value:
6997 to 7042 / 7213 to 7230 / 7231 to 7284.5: 0.14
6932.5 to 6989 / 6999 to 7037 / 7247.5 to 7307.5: -0.08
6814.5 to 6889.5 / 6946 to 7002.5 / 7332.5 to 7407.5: -0.16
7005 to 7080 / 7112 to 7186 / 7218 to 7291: 0.30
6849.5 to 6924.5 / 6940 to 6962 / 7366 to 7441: -0.21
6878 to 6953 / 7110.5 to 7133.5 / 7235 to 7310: 0.15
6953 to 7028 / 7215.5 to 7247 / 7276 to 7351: 0.18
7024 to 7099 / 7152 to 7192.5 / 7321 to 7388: 0.32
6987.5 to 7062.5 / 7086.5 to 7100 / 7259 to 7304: 0.32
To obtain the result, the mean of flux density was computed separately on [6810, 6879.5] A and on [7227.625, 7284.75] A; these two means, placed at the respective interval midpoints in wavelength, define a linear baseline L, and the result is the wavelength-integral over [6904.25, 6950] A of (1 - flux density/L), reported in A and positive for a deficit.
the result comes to -4.5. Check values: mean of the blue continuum 21.3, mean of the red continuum 36.7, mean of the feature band 26.9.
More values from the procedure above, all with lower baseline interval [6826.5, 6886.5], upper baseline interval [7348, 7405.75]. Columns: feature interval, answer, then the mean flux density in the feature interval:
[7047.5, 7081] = -3.6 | 34.6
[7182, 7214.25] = 6.6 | 29.8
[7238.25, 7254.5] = 1.7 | 35.7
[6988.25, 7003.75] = -2.4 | 32.5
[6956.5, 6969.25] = -2.0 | 30.7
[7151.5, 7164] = 2.8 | 27.5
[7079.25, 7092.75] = 0.4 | 31.3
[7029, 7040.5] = -3.2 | 38.2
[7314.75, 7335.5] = 0.4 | 42.6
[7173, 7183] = 2.2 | 28.7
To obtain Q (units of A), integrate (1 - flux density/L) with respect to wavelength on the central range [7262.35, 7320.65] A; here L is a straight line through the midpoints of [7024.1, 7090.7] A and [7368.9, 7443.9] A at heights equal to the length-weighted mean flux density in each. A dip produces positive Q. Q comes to 3.75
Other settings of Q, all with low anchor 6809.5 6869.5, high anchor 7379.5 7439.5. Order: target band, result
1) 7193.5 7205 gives 2.5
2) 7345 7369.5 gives 0.3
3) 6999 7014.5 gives -2.4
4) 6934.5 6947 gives -1.7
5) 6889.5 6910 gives 0.8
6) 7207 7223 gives 3.3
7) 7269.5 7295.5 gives 1.2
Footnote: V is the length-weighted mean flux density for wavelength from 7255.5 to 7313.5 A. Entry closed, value 39.9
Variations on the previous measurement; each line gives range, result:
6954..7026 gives 32.4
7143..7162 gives 26.4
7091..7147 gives 27.6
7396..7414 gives 47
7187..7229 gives 30.5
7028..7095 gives 35.1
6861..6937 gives 23.5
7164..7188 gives 28.8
